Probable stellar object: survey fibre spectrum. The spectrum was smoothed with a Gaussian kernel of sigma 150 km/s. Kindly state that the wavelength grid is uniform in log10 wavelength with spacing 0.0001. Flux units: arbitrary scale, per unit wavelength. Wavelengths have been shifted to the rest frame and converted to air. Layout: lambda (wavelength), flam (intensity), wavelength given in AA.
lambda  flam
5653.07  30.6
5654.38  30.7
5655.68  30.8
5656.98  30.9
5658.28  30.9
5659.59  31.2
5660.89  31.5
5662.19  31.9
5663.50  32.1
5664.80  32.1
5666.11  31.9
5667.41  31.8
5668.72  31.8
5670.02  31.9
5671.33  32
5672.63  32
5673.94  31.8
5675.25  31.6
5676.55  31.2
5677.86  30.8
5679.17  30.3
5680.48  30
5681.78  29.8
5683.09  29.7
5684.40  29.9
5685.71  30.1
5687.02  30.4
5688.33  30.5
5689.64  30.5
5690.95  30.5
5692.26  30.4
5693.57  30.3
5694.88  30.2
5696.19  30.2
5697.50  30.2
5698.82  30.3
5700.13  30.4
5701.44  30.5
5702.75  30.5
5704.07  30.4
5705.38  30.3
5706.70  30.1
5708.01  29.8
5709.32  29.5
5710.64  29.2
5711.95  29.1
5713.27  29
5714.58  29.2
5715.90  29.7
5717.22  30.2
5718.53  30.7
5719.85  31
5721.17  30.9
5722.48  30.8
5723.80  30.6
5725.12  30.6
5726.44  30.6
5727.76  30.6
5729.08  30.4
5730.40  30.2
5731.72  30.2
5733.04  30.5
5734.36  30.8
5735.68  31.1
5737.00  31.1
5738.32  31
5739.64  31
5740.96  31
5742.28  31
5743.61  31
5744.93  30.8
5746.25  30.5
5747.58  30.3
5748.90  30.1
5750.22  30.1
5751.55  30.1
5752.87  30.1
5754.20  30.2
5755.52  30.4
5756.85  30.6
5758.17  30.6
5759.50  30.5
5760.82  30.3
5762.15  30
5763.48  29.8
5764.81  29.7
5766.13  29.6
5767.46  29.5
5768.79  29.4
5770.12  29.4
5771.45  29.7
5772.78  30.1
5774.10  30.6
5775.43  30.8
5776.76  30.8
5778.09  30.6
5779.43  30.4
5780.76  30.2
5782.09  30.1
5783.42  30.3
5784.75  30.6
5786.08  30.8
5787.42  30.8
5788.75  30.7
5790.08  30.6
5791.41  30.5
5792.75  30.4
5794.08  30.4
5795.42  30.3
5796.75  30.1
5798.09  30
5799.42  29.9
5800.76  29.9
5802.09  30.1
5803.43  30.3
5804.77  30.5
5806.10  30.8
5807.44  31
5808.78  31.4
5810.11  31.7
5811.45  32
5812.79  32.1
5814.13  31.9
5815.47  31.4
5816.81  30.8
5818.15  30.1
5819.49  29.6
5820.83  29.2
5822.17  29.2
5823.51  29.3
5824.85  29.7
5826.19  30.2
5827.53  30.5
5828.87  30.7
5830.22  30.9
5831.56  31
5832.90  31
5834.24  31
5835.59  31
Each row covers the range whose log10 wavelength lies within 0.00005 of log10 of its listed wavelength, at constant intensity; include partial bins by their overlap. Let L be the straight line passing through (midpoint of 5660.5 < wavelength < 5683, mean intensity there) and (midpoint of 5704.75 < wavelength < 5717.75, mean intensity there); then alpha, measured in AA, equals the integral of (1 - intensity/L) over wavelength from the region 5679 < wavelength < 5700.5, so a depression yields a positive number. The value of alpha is 0.3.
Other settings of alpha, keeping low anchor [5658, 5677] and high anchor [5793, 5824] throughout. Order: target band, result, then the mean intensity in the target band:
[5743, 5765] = 0.48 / 30.3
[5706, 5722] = 0.74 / 29.9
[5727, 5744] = 0.22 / 30.8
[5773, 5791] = 0.12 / 30.6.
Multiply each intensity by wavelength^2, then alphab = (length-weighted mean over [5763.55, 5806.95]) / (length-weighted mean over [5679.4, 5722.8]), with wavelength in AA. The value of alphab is 1.0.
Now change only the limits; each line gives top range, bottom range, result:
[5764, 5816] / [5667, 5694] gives 1.03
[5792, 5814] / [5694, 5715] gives 1.06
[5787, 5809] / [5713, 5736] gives 1.03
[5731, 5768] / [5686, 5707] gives 1.02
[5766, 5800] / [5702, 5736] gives 1.02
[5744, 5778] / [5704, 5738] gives 1.01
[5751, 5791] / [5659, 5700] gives 1.01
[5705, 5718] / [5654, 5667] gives 0.96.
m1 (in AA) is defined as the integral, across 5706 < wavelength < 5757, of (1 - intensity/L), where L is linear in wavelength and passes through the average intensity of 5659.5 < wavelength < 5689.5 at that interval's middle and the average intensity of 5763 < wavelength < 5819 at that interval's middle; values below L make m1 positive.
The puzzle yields 0.7 AA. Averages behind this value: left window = 31.1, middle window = 30.4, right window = 30.5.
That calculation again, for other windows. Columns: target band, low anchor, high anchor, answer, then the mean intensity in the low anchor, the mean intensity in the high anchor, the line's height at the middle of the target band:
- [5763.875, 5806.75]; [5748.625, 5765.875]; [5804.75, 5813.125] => 0.84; 30.2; 31.4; 30.9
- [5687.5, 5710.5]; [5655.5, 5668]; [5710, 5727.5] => 0.28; 31.5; 30.1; 30.6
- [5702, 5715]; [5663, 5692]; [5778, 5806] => 0.47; 31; 30.4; 30.8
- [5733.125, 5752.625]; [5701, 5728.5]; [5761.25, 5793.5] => -0.33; 30.2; 30.2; 30.2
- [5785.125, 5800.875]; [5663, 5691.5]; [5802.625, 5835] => 0.18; 31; 30.7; 30.7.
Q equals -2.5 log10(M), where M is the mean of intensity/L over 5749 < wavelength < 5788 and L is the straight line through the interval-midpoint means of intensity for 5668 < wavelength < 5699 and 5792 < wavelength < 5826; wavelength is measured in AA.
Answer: 0.012 mag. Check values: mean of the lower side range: 30.7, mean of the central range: 30.2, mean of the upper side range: 30.5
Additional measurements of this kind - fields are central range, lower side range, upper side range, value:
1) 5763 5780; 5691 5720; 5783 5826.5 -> 0.01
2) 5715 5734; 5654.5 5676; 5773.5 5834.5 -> 0.02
